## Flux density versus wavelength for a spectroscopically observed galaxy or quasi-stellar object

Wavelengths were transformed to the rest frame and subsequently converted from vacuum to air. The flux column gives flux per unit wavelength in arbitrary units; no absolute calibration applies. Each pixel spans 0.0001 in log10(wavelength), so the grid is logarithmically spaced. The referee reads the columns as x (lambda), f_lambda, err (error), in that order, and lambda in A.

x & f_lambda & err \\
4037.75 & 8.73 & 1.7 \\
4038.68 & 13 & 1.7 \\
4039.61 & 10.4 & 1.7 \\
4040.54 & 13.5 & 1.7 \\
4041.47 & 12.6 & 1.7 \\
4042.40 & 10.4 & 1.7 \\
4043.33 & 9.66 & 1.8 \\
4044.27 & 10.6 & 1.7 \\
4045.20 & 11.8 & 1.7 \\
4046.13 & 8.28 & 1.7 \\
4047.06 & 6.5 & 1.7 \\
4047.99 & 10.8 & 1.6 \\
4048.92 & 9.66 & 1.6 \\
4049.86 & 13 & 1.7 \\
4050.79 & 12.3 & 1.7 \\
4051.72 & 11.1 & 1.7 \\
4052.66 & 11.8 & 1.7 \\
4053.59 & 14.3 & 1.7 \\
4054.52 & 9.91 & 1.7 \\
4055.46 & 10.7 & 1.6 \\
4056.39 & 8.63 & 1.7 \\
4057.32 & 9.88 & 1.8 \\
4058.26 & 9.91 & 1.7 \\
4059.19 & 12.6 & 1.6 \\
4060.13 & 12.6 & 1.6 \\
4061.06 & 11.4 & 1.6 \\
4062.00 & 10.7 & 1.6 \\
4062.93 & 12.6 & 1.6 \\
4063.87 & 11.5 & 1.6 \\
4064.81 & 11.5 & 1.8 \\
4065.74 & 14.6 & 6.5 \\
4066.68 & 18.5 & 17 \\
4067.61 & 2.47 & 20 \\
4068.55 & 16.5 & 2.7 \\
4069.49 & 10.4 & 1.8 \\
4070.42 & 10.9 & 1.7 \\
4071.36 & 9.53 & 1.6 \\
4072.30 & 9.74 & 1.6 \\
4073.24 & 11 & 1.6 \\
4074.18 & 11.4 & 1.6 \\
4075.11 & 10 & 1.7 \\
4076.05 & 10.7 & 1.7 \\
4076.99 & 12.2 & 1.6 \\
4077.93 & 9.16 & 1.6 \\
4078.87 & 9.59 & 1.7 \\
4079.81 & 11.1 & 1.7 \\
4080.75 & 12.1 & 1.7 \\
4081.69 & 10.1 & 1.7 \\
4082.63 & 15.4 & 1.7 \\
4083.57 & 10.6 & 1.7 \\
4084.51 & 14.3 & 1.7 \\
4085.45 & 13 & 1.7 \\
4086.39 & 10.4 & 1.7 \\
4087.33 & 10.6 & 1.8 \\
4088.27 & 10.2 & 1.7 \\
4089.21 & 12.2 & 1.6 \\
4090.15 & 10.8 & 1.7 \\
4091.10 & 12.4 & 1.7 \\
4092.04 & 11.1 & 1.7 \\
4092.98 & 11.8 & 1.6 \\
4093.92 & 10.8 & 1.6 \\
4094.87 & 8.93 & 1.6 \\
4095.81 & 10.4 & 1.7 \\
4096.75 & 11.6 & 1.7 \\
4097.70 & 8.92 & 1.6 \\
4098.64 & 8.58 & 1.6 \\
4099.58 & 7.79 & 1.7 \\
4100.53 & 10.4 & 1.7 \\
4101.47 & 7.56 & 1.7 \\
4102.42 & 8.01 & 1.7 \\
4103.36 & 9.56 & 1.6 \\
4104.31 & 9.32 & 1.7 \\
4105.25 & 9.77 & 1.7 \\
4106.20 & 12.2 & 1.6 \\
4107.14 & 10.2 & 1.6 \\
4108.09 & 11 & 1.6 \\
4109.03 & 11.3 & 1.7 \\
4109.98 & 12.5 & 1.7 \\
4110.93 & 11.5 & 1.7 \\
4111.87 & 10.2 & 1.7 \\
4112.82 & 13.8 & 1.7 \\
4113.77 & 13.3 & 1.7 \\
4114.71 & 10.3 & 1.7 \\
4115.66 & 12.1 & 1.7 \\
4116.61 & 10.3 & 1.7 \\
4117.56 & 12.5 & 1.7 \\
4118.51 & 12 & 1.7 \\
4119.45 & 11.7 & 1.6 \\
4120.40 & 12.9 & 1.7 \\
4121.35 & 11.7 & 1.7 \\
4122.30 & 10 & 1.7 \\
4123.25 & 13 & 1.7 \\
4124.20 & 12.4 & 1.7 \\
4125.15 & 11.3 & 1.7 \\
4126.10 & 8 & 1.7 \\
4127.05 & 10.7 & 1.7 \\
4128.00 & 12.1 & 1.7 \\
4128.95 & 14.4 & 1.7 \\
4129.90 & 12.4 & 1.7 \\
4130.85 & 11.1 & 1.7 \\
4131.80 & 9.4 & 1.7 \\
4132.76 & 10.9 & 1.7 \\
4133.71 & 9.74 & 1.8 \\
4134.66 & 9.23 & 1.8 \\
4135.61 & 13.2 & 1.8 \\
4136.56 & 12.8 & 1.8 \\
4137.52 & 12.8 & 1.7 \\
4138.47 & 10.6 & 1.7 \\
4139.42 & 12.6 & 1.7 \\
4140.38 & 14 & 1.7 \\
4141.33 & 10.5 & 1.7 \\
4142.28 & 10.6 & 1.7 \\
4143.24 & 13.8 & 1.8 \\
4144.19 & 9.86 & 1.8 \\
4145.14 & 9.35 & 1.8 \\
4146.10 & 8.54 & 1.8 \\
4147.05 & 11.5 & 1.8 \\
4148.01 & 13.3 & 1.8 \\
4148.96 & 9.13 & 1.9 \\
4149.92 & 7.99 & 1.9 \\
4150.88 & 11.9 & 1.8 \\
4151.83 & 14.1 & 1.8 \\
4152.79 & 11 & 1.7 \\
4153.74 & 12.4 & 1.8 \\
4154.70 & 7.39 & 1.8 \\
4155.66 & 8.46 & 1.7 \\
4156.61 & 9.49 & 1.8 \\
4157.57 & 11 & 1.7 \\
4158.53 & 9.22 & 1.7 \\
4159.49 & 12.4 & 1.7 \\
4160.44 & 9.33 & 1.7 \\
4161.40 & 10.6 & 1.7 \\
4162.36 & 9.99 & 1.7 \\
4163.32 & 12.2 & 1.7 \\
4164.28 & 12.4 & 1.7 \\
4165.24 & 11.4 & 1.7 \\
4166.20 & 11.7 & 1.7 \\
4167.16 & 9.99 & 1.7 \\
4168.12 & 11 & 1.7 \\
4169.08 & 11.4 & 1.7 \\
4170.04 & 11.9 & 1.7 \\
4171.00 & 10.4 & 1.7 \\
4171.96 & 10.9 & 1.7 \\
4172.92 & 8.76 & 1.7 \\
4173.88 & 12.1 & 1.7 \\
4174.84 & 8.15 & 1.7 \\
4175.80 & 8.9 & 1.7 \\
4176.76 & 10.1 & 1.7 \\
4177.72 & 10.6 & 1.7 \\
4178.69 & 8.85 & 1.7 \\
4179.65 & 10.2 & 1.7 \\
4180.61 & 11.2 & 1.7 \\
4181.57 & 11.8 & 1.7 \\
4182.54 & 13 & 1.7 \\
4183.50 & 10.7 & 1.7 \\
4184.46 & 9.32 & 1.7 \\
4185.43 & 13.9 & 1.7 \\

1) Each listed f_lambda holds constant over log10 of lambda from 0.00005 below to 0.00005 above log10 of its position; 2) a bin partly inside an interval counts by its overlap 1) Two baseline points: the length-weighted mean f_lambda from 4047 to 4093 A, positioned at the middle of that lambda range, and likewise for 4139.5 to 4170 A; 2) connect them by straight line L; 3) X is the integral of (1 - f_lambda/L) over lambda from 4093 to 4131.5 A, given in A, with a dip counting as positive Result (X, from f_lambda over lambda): 0.60 A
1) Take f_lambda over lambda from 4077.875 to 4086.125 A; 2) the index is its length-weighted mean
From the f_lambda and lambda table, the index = 11.8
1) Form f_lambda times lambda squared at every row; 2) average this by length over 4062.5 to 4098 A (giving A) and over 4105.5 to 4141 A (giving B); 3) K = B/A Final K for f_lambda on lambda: 1.0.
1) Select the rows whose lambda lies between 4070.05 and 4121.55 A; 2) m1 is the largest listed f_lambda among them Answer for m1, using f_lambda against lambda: 15.4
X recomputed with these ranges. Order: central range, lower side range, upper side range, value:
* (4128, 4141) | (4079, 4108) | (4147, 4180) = -1.4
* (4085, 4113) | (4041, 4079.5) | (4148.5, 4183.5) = 0.9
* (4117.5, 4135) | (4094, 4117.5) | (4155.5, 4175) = -1.3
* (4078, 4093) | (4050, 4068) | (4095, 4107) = -1.9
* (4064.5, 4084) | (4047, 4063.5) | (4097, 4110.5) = -1.3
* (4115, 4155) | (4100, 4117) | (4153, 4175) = -2.5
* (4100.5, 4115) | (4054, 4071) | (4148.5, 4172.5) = 0.5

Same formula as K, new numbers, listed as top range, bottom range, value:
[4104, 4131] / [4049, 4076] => 1.04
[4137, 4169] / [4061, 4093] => 0.99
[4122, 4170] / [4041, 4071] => 1.03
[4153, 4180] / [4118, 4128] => 0.93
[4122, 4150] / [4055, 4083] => 1.03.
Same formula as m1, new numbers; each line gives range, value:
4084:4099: 14.3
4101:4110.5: 12.5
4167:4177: 12.1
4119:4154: 14.4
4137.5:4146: 14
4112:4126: 13.8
